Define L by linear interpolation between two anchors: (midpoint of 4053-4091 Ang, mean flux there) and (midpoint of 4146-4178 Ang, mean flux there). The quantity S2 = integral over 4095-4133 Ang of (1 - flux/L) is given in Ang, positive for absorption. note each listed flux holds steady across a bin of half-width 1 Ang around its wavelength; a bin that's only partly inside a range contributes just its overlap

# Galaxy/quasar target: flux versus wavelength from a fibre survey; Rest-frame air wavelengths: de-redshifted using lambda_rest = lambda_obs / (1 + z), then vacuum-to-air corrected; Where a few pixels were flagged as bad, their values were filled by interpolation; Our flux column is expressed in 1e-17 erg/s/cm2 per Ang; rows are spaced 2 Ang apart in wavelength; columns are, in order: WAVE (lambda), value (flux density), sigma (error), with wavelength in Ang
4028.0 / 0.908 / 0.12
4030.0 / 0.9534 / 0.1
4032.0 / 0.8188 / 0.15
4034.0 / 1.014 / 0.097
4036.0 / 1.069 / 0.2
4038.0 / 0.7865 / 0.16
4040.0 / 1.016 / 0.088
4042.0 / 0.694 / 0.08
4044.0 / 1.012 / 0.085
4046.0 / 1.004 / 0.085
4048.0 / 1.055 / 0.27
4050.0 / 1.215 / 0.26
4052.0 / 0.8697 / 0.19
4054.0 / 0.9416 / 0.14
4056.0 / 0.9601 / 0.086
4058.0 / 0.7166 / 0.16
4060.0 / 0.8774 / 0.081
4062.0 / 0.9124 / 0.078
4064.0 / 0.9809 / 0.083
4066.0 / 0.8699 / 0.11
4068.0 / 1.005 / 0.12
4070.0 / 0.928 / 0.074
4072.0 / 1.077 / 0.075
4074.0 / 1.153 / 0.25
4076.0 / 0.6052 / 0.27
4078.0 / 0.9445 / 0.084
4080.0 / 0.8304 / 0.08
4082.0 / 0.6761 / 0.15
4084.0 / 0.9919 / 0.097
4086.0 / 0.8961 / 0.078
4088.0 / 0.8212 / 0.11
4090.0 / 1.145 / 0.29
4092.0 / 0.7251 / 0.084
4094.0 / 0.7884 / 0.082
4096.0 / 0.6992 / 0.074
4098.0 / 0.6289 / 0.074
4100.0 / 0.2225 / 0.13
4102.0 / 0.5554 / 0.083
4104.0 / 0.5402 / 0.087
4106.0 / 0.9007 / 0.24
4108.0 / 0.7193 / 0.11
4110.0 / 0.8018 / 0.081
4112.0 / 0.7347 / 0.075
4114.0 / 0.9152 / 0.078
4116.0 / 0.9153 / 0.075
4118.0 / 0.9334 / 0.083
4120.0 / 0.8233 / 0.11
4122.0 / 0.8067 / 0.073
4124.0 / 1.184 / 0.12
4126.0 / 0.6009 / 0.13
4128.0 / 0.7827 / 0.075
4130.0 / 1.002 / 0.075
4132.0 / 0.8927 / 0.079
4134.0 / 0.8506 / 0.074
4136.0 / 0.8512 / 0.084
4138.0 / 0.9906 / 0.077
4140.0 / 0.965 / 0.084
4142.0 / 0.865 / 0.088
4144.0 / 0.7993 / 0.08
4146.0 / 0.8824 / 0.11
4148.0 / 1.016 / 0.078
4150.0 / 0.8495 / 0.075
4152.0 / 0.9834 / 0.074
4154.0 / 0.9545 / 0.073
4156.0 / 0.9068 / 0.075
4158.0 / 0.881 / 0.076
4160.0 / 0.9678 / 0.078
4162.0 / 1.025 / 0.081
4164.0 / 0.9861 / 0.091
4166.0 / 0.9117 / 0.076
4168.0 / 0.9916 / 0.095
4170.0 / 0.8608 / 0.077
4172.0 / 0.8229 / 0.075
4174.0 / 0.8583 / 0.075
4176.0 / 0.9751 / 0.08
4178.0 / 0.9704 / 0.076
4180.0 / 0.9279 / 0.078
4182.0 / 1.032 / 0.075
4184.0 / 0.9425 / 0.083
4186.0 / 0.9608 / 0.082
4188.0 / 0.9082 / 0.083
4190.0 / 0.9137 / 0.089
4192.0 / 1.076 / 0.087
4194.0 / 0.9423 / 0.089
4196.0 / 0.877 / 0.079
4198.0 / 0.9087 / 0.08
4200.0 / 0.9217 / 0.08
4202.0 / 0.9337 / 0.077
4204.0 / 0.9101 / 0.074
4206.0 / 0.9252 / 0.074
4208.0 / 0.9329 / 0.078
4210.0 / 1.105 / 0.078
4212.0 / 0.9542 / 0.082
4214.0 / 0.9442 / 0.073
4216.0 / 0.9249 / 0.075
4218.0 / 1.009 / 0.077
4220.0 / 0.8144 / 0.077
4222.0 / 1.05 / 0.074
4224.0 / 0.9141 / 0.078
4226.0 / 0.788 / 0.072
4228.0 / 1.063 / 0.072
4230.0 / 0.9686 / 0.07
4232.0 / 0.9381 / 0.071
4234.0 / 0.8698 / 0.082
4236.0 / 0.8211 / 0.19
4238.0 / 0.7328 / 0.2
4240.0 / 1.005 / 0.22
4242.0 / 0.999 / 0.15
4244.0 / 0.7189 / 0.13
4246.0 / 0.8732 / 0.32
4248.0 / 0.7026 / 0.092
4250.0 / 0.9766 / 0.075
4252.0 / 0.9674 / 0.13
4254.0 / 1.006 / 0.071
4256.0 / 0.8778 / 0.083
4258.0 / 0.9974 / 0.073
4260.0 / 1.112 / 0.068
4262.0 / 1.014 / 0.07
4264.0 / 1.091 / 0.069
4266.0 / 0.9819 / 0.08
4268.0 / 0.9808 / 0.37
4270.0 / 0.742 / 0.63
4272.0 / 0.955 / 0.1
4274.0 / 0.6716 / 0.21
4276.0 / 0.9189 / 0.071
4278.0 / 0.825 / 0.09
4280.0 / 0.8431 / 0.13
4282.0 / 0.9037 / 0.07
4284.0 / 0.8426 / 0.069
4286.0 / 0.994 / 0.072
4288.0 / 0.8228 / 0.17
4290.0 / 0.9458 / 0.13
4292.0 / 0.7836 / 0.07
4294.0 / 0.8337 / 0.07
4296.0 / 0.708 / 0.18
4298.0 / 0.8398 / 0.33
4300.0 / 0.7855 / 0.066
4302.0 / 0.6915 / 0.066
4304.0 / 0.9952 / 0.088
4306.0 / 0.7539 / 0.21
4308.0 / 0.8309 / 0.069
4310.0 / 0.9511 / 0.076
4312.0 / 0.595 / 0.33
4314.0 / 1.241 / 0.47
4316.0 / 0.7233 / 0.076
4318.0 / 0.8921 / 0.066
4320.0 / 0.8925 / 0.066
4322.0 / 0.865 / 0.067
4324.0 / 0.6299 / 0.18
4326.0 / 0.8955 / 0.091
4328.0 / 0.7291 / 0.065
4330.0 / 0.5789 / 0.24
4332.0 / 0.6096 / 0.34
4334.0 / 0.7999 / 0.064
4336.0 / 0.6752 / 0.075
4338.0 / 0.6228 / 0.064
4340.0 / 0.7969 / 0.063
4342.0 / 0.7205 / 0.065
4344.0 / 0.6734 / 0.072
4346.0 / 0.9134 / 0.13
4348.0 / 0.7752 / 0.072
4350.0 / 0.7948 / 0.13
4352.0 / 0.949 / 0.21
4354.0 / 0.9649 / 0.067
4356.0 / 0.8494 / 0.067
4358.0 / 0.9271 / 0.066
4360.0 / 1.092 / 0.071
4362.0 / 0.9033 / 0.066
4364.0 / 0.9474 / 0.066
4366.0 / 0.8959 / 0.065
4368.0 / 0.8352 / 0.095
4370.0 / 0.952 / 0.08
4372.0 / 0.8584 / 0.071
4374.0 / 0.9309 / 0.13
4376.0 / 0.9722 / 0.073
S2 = 6.2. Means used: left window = 0.912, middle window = 0.772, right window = 0.932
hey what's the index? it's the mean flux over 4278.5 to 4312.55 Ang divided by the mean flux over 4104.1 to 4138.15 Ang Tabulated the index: 0.98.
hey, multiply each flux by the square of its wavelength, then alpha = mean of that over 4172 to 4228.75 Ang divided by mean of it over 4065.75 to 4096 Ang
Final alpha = 1.12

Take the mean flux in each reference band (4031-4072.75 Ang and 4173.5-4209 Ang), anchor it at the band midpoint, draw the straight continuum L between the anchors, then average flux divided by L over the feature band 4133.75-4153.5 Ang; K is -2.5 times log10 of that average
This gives 0.04 mag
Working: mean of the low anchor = 0.943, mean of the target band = 0.909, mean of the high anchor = 0.941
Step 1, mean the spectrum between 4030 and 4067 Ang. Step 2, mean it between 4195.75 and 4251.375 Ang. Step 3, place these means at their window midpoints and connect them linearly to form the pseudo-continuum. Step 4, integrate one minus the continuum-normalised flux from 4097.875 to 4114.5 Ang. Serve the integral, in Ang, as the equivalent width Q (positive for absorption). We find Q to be 4.7 Ang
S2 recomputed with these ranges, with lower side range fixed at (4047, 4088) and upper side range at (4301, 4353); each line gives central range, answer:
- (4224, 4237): -1.05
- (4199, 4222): -2.63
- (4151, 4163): -1.03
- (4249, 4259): -1.64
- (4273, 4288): -0.72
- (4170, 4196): -2.22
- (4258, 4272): -2.75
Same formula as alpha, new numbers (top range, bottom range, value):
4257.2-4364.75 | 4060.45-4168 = 1.08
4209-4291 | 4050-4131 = 1.18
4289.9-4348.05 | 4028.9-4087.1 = 0.97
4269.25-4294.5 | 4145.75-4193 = 0.96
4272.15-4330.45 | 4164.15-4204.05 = 0.94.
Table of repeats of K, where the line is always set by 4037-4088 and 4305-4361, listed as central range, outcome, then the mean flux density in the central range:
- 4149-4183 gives -0.07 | 0.936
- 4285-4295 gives -0.06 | 0.876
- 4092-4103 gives 0.46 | 0.592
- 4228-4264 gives -0.10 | 0.925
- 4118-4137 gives 0.03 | 0.87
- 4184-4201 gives -0.09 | 0.939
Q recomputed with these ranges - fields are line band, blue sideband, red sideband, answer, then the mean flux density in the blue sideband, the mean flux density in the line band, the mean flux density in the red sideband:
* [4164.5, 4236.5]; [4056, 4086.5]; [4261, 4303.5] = -4.6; 0.9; 0.936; 0.867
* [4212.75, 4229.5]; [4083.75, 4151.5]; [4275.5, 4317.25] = -2.0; 0.826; 0.94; 0.848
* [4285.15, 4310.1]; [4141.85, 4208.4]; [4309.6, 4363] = 0.2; 0.931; 0.836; 0.816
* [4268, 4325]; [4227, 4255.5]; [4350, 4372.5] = 4.4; 0.903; 0.841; 0.921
